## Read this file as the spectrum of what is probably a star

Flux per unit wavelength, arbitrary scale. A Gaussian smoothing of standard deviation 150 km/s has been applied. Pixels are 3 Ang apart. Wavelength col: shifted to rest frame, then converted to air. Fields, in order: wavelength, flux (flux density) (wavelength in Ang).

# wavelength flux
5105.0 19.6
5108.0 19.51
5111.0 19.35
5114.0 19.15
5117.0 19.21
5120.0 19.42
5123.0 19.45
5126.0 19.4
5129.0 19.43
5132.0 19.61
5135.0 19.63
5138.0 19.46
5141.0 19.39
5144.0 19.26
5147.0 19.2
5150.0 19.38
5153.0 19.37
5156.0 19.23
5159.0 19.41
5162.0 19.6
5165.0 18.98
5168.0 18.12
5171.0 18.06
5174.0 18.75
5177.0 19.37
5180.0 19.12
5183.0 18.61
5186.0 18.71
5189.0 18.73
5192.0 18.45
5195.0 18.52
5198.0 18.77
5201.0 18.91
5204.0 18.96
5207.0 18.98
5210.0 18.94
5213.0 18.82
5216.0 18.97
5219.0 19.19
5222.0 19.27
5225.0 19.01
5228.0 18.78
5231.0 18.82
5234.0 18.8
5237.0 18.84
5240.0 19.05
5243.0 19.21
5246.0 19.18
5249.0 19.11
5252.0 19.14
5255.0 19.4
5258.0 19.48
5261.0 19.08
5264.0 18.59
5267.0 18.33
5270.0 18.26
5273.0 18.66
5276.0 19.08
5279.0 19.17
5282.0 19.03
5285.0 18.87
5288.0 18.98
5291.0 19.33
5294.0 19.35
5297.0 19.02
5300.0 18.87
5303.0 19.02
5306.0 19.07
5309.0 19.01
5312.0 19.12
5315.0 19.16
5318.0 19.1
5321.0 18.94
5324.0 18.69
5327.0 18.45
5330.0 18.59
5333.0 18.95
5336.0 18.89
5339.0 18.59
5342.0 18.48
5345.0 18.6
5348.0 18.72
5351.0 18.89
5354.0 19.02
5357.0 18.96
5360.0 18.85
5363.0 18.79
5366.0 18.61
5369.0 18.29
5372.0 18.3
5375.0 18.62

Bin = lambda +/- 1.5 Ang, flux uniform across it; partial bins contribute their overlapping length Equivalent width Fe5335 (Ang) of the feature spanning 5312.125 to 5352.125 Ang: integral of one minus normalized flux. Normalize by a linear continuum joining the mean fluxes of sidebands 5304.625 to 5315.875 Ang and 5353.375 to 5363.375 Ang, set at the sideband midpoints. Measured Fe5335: 0.5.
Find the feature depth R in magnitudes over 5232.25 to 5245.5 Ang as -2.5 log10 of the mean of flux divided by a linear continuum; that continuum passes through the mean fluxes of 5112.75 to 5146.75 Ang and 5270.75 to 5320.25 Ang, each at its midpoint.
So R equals 0.01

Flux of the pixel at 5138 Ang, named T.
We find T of 19.46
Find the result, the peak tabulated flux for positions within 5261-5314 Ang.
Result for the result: 19.35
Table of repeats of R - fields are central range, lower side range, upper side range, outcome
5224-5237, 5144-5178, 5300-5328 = 0.01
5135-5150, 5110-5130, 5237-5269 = 0.00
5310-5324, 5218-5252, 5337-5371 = -0.01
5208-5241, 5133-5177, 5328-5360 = 0.00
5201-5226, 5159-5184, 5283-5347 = -0.01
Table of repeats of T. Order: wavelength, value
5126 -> 19.4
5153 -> 19.37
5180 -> 19.12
